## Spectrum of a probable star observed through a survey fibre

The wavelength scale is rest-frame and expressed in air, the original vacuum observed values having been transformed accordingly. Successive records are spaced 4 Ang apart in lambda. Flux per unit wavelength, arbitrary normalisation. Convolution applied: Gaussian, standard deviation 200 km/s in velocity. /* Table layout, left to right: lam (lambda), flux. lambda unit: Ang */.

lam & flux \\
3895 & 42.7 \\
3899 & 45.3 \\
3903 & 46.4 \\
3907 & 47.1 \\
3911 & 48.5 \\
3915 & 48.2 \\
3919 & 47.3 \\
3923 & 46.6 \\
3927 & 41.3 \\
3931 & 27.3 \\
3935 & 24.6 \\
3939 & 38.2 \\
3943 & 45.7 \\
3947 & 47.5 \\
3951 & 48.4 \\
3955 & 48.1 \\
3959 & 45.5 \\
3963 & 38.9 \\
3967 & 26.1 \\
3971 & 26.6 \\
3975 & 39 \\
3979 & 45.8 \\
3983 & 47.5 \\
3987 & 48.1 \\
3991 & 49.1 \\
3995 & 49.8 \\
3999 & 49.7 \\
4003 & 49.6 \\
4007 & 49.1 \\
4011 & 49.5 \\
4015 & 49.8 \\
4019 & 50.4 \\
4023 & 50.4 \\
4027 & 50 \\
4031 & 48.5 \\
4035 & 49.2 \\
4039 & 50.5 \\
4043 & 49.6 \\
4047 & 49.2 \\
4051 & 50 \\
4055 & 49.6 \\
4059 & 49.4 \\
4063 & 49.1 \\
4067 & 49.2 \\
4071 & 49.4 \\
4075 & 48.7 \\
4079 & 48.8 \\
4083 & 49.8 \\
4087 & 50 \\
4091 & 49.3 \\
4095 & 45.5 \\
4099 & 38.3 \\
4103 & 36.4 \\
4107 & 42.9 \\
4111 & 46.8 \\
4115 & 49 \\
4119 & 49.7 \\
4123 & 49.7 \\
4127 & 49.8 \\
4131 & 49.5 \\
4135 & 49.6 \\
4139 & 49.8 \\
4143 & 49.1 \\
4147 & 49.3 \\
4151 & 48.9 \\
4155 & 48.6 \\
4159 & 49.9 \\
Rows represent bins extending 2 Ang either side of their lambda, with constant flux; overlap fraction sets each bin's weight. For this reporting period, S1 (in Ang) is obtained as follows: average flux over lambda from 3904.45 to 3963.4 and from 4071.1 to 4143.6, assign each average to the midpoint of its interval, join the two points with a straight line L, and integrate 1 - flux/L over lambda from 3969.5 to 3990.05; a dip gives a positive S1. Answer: 1.0 Ang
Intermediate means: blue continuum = 43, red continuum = 47.4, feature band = 42.2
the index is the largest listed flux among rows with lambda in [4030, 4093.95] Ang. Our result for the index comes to 50.5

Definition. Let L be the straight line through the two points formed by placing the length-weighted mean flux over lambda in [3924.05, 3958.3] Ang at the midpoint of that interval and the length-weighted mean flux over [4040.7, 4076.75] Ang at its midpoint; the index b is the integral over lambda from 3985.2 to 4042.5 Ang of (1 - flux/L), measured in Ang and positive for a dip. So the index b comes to -4.5 Ang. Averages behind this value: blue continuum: 40.5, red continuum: 49.4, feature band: 49.6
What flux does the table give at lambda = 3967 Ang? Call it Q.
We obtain 26.1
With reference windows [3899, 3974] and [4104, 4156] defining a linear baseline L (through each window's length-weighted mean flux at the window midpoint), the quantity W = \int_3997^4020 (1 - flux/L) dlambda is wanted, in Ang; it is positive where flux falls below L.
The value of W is -2.97 Ang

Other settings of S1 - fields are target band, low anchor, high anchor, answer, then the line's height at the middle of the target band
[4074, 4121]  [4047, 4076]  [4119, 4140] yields 3.1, 49.5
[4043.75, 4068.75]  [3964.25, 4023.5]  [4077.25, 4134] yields -1.8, 46.1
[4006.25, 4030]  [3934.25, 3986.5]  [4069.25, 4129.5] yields -3.6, 43.3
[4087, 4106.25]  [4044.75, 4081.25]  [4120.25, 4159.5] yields 2.4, 49.3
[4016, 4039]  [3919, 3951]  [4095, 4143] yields -3.5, 43.2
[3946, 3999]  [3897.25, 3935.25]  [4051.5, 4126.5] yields 1.4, 44.5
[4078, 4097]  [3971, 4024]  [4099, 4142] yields -0.6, 47.1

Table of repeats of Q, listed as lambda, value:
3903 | 46.4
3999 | 49.7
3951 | 48.4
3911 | 48.5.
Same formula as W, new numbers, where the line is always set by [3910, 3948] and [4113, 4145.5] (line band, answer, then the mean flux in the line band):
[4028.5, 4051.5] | -1.8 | 49.5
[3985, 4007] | -2.6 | 49.2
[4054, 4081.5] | -1.3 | 49.2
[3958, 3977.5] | 3.6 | 35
